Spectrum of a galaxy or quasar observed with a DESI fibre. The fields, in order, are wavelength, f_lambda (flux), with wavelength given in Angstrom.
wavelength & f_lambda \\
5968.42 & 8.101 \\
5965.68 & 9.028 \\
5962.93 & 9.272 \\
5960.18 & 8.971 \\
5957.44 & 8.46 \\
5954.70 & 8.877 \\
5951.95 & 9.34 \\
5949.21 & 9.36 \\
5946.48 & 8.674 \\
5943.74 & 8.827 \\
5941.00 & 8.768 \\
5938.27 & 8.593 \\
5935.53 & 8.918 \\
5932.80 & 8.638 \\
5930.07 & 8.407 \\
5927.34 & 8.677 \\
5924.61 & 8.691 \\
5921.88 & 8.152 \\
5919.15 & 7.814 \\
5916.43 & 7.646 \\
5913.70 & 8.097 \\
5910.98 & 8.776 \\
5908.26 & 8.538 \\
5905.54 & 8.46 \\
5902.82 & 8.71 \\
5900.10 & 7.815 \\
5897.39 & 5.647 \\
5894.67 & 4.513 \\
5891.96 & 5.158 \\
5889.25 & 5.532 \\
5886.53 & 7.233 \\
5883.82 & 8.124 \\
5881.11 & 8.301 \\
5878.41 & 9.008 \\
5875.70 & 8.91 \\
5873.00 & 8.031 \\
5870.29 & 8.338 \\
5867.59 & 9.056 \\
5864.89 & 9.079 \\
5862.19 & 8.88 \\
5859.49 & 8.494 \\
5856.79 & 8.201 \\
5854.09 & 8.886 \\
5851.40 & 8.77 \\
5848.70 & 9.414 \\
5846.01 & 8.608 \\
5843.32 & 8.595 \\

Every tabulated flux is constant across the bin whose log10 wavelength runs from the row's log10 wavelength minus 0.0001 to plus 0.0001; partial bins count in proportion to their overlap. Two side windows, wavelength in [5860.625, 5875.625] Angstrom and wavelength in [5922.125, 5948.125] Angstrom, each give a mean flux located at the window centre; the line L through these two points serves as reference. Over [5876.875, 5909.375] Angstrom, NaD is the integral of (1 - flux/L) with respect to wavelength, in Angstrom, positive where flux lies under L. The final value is 5.4 Angstrom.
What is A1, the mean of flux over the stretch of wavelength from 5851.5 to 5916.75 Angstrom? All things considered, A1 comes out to 7.91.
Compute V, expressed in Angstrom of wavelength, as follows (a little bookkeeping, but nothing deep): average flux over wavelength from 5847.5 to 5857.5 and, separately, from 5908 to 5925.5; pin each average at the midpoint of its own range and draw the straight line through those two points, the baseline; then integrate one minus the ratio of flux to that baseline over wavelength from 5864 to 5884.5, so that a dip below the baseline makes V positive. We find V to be 0.0 Angstrom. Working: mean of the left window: 8.84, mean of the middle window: 8.61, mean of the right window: 8.21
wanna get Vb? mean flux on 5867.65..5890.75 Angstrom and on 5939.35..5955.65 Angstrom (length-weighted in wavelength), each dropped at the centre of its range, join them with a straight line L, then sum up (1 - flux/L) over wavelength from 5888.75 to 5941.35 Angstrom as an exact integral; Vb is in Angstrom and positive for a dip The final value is 4.47 Angstrom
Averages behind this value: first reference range 7.98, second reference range 8.97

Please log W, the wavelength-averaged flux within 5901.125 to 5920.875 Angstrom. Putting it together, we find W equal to 8.28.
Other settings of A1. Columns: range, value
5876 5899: 6.8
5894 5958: 8.31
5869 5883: 8.5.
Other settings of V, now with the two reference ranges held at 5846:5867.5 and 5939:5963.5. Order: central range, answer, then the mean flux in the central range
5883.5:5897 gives 4.5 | 5.92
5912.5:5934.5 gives 1.5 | 8.28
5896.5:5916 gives 1.8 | 8.05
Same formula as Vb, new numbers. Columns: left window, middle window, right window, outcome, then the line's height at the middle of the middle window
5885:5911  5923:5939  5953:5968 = -1.4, 7.97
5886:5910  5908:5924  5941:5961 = -1.3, 7.56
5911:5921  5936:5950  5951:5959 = -0.4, 8.6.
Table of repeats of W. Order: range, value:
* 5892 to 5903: 6.27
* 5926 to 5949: 8.72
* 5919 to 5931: 8.4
